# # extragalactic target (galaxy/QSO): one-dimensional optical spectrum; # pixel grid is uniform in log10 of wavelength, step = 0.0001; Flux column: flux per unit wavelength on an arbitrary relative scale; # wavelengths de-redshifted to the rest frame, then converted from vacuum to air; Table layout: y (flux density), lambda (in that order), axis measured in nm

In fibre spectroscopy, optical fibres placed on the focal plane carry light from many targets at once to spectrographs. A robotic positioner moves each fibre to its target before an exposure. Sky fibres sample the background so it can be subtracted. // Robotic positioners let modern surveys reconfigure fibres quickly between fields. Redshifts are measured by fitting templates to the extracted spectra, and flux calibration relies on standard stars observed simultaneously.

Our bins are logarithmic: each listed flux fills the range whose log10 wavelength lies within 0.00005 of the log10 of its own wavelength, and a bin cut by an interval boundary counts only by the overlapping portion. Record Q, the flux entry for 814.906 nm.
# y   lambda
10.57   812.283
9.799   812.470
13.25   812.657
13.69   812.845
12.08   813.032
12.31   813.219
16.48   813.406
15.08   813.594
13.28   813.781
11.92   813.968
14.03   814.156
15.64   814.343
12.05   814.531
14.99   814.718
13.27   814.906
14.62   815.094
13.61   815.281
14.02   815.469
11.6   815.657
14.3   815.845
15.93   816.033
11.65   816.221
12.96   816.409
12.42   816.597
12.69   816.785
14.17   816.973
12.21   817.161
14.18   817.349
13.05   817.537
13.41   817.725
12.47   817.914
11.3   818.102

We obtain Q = 13.27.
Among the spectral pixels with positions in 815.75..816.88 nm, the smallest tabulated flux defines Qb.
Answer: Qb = 11.65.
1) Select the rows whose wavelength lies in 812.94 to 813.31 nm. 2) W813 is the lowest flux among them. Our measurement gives 12.08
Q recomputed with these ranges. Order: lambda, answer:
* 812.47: 9.799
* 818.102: 11.3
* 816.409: 12.96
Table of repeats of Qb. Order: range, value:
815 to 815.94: 11.6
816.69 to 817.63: 12.21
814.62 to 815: 13.27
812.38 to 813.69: 9.799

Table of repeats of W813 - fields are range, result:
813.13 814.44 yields 11.92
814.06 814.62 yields 12.05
